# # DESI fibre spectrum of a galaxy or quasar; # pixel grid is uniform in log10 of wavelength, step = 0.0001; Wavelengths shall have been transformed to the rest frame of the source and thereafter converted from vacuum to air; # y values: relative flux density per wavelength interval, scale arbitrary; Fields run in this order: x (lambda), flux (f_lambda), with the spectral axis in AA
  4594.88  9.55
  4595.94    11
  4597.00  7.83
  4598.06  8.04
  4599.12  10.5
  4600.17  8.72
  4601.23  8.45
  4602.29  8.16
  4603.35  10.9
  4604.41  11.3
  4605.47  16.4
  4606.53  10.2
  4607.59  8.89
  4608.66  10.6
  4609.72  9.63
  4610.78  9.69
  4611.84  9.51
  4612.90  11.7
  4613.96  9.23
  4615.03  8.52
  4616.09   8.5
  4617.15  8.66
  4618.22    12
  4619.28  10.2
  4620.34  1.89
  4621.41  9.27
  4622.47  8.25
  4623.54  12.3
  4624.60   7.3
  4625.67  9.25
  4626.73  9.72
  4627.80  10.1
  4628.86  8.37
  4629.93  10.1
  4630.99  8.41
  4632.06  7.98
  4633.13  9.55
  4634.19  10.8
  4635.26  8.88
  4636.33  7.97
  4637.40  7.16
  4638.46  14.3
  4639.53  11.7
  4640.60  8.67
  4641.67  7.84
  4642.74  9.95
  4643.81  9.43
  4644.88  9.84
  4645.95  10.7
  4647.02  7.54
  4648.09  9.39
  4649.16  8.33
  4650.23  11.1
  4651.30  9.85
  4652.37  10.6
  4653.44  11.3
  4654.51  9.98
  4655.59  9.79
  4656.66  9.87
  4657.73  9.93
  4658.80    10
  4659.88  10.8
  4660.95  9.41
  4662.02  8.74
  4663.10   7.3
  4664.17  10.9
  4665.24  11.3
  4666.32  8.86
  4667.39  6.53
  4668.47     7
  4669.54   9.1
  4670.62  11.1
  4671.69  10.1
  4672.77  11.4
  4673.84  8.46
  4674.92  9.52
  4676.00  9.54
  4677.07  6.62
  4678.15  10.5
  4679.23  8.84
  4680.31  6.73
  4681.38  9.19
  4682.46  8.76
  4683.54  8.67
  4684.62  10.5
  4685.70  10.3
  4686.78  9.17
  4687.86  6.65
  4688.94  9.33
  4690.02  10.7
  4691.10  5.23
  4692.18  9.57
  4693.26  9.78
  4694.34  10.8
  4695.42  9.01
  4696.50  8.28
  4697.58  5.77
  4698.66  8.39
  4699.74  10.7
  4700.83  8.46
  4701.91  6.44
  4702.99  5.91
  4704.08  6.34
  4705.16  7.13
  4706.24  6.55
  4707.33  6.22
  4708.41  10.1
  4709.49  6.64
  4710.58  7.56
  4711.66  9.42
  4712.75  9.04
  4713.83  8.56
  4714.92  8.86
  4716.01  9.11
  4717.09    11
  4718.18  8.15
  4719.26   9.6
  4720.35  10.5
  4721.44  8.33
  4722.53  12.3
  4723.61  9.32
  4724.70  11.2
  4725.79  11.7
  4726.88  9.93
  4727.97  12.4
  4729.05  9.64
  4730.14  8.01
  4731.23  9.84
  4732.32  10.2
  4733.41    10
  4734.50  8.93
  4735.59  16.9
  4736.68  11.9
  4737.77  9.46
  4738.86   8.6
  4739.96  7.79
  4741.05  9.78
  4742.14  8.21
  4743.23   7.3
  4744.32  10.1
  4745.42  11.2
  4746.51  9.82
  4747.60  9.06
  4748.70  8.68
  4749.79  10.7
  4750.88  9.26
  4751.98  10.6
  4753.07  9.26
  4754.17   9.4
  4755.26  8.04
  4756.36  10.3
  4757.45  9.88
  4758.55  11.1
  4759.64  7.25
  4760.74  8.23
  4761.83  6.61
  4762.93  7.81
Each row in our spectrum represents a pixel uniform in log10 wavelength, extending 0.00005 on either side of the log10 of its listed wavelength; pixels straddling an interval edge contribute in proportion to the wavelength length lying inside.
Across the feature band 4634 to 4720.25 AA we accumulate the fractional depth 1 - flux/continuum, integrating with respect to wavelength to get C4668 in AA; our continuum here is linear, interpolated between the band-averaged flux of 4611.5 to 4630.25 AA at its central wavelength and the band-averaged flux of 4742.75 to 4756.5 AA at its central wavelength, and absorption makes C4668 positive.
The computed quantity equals 2.3 AA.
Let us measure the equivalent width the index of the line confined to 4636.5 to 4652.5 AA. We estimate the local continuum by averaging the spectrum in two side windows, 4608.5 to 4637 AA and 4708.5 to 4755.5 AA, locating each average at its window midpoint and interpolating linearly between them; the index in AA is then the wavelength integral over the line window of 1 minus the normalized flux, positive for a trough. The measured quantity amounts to -0.7 AA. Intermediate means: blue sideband 9.17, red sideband 9.7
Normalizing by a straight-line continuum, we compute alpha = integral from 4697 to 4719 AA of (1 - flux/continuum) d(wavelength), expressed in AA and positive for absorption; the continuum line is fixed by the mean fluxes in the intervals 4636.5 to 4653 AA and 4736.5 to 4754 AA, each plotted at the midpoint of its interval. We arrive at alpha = 3.5 AA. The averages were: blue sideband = 9.73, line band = 8.04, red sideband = 9.43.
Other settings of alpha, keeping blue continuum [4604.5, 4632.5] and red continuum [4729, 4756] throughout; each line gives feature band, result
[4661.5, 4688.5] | 1.6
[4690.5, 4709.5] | 3.4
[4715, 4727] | -0.5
